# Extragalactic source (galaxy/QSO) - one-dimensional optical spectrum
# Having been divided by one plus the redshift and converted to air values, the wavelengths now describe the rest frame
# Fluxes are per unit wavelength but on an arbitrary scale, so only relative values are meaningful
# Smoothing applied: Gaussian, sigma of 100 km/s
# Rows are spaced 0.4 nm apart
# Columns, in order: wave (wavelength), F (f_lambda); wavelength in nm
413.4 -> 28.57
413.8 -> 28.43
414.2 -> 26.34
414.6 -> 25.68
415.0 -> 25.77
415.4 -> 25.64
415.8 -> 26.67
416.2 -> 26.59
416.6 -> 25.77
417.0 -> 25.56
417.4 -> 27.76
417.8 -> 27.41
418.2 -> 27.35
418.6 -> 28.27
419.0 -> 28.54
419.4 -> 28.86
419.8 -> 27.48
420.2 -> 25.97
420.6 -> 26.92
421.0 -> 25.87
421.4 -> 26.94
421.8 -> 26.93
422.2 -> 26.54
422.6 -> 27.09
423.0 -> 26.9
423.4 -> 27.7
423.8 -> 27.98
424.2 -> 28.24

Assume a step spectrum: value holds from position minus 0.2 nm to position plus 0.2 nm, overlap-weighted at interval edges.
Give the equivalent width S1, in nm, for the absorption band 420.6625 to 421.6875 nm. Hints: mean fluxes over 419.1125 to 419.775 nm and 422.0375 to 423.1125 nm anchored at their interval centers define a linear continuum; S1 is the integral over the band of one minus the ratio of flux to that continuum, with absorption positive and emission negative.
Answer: 0.04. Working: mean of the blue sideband 28.5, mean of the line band 26.5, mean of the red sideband 26.8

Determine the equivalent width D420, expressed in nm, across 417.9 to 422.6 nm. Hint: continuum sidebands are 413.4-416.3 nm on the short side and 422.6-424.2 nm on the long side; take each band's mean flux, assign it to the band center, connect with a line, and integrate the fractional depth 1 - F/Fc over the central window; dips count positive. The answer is -0.01 nm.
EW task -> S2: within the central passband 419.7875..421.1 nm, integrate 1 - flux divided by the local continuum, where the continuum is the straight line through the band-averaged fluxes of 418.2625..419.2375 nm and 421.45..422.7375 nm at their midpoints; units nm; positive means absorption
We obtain 0.05 nm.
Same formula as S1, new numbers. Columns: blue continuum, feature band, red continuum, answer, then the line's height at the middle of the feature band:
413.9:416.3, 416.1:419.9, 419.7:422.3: -0.14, 26.4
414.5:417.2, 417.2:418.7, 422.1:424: -0.07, 26.3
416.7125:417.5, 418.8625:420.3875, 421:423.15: -0.06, 26.6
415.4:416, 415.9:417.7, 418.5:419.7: 0.04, 27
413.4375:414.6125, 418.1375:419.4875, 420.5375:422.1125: -0.07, 26.8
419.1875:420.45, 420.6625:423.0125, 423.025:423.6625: 0.07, 27.5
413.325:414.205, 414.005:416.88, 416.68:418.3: 0.15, 27.5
